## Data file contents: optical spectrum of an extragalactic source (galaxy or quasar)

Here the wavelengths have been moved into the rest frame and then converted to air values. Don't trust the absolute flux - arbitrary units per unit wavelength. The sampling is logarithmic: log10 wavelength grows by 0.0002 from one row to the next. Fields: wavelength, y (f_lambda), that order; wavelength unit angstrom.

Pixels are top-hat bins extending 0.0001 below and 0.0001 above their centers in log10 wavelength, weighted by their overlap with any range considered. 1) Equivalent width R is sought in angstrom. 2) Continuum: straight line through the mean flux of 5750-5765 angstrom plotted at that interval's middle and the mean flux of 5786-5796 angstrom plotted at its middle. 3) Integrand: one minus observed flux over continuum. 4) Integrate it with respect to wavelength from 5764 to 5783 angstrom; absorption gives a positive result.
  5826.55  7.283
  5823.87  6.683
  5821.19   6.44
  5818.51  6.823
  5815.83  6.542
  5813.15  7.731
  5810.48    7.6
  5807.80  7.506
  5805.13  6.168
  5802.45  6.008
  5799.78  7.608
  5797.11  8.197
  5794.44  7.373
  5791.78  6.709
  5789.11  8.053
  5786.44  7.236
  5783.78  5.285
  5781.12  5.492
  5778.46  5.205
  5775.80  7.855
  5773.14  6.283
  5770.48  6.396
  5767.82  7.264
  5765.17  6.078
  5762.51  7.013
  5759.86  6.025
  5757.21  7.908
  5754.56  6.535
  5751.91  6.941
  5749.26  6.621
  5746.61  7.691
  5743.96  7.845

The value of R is 1.97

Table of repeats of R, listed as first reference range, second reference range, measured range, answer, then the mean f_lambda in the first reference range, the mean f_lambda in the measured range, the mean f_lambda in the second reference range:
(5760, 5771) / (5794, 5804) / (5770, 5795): 1.39 angstrom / 6.64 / 6.57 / 7.26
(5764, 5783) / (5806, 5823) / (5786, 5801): -1.90 angstrom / 6.34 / 7.55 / 7.07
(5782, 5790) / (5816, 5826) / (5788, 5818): -2.26 angstrom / 6.72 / 7.21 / 6.69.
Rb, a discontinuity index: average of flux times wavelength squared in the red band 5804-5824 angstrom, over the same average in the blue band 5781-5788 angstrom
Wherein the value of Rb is 1.14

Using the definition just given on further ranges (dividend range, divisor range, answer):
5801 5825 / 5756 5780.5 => 1.05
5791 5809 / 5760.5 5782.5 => 1.11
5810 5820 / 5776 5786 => 1.25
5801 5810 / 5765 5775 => 1.02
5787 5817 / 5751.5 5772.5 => 1.09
